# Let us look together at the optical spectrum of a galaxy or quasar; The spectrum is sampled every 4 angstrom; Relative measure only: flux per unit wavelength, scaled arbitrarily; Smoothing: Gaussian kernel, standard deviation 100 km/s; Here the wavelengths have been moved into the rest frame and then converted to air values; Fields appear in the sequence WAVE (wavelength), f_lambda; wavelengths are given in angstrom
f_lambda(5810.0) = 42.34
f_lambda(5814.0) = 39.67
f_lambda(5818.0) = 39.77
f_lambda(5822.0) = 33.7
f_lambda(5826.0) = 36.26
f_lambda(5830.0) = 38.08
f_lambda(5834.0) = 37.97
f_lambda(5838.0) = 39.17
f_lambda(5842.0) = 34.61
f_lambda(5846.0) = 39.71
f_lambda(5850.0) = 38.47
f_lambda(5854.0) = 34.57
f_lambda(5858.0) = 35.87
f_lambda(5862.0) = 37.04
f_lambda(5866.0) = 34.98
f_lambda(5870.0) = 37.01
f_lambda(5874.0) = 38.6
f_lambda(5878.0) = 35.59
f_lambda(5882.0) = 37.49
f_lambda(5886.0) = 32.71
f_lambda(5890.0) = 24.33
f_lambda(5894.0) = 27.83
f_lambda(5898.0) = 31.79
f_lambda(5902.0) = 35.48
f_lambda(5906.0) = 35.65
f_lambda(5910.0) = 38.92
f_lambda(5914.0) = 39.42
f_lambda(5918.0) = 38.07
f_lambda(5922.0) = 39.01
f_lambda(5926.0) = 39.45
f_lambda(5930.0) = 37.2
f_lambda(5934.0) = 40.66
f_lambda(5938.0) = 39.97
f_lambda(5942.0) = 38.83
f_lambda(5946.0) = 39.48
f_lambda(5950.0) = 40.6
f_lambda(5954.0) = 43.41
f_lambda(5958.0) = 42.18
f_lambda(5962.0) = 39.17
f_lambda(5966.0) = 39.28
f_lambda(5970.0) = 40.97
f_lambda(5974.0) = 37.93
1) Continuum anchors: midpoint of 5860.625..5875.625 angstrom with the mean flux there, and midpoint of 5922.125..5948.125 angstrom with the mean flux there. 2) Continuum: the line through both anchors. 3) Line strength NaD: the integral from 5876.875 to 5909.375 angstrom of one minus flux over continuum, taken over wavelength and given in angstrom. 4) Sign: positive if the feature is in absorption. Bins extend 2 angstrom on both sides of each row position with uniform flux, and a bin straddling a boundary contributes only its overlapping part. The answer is 4.3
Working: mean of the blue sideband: 36.9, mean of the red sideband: 39.3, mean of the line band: 32.8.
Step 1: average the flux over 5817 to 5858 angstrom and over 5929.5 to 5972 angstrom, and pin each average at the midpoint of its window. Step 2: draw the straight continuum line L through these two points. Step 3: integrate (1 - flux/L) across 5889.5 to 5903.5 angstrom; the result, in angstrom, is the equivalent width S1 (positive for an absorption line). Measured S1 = 3.1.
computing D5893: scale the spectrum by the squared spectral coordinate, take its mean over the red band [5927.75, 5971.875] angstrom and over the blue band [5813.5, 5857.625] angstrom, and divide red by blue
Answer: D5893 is 1.12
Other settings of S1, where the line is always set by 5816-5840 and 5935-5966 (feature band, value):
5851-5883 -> 1.7 angstrom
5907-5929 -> 0.5 angstrom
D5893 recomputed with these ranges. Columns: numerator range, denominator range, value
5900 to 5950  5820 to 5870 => 1.08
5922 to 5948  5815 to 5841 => 1.09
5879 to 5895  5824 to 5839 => 0.84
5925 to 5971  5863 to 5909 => 1.21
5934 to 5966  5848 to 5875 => 1.14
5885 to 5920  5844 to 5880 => 0.93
